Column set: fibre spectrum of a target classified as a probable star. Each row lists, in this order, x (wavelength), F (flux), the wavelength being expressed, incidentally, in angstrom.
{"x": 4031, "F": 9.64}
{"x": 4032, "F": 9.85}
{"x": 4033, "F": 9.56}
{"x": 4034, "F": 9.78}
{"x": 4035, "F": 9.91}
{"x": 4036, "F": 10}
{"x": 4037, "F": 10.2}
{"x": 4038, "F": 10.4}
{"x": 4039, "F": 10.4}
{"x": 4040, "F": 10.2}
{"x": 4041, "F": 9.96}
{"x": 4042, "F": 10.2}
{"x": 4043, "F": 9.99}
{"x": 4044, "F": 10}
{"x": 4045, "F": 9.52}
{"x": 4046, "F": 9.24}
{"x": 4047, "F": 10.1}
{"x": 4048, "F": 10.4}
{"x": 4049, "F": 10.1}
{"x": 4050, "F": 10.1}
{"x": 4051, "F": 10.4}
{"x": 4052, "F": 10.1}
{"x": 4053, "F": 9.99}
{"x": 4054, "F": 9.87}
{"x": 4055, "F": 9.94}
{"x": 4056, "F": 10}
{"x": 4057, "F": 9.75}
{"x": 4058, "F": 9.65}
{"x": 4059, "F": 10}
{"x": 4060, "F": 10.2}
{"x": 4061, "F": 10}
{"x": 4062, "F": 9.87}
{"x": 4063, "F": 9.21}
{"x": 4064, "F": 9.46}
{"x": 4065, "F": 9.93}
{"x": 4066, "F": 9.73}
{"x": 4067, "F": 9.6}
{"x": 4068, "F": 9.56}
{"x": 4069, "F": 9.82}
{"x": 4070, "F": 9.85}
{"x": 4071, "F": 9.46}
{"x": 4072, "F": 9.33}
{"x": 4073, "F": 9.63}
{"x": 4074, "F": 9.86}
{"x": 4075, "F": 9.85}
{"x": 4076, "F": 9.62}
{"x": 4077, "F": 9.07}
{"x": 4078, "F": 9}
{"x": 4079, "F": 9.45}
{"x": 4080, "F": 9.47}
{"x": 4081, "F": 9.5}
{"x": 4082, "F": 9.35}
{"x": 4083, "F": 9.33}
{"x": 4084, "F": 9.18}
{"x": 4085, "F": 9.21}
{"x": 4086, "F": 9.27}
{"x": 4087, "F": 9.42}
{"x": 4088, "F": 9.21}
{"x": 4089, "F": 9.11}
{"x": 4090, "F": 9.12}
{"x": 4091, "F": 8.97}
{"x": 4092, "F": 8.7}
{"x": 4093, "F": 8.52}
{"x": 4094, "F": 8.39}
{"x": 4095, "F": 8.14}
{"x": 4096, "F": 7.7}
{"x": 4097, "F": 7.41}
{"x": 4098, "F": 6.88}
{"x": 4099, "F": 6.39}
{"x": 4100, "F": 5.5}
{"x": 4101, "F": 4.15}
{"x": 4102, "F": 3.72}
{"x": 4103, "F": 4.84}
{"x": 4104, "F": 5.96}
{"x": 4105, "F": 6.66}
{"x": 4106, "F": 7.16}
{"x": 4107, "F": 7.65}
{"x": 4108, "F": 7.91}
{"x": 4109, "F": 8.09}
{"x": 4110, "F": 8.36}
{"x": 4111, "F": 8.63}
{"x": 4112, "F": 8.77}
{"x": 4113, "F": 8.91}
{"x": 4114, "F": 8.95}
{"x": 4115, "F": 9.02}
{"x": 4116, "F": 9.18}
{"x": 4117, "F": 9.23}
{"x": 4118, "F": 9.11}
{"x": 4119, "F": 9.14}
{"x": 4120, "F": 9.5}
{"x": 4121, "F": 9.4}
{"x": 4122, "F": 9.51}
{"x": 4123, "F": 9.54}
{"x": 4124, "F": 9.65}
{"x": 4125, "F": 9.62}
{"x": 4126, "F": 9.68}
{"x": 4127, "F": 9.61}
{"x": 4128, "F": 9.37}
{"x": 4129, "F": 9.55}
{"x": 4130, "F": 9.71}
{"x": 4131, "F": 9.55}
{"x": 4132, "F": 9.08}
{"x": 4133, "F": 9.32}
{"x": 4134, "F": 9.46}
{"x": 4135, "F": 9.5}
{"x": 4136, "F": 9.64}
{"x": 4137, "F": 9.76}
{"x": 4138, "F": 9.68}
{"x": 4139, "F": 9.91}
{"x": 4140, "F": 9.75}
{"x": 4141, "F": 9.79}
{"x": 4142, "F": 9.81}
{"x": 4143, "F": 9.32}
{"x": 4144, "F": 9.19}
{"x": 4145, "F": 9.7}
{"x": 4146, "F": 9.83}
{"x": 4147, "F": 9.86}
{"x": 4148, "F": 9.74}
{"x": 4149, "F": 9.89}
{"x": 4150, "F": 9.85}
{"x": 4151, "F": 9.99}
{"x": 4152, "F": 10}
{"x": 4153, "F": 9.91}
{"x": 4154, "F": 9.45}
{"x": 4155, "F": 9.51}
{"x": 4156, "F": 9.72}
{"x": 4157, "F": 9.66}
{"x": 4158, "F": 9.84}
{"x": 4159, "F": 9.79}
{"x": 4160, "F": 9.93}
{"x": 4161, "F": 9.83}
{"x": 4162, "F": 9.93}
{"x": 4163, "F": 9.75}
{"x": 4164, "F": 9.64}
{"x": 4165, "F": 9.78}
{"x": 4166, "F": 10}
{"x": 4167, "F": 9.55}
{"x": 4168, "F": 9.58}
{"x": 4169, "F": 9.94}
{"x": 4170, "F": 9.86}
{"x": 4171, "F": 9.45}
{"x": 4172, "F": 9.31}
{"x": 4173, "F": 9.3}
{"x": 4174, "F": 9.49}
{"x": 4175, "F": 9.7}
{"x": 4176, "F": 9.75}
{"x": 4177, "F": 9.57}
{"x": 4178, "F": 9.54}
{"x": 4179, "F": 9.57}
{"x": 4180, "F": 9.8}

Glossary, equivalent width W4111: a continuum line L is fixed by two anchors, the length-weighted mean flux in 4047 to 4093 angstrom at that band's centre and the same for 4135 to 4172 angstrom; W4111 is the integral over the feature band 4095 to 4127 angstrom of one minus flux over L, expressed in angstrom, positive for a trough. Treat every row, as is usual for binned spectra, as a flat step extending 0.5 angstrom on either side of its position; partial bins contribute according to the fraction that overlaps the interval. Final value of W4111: 5.6 angstrom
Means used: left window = 9.61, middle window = 7.97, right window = 9.74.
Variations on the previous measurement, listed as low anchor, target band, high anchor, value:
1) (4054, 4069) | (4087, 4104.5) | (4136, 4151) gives 4.4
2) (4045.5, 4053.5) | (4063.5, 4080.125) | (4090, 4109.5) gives -1.6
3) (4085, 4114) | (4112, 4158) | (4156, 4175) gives -4.1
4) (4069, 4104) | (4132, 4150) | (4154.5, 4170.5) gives -0.5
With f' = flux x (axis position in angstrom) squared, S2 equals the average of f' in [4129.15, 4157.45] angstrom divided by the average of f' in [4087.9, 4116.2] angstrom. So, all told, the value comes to 1.3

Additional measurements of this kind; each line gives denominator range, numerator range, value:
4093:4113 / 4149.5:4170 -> 1.43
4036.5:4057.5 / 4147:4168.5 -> 1.03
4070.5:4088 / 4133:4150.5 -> 1.06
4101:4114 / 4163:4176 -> 1.39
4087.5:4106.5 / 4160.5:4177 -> 1.39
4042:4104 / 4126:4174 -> 1.11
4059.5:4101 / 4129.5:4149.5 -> 1.10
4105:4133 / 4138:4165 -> 1.10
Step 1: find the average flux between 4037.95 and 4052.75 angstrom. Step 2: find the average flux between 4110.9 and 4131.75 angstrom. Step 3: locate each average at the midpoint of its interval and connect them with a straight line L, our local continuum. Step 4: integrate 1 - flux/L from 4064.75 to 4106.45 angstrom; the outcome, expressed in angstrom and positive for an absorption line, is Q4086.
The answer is 5.35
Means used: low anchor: 10.1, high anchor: 9.33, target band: 8.45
